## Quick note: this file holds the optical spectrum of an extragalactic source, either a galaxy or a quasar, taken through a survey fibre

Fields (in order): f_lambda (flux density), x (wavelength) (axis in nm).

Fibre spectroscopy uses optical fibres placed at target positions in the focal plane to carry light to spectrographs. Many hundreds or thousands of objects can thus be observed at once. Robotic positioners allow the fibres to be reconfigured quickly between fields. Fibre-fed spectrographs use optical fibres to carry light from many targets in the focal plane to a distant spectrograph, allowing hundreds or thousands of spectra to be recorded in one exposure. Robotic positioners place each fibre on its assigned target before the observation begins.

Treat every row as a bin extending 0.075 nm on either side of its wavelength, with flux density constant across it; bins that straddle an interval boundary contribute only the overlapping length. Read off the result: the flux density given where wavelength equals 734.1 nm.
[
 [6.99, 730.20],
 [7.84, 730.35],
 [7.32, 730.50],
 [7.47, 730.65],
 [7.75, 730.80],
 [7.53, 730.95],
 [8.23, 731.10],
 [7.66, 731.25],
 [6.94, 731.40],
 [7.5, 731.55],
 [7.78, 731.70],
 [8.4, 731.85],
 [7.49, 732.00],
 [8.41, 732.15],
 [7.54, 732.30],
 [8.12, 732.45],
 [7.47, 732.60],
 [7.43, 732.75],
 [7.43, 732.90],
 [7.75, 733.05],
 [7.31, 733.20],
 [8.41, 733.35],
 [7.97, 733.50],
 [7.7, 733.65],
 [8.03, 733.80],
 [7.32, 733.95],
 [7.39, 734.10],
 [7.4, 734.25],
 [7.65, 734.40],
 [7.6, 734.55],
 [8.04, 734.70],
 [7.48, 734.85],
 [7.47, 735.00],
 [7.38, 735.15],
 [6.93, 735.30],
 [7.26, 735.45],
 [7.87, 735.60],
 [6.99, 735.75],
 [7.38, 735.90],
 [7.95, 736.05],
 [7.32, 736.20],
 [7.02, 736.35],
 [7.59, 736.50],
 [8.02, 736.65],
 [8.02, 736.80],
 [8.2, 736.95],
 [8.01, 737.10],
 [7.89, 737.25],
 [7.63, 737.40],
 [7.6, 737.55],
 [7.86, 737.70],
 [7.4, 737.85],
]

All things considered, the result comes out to 7.39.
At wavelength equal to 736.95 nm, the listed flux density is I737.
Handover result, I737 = 8.2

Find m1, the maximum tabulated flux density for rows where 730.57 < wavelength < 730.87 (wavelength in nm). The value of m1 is 7.75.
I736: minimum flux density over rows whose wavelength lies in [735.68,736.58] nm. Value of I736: 6.99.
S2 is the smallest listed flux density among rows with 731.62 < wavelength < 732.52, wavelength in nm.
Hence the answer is 7.49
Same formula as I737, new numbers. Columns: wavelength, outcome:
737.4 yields 7.63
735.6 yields 7.87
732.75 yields 7.43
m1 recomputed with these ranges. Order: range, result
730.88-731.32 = 8.23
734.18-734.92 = 8.04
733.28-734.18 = 8.41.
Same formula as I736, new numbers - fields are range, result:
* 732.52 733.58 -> 7.31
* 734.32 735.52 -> 6.93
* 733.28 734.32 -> 7.32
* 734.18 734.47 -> 7.4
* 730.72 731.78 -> 6.94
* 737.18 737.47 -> 7.63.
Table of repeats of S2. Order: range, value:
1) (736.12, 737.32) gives 7.02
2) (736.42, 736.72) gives 7.59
